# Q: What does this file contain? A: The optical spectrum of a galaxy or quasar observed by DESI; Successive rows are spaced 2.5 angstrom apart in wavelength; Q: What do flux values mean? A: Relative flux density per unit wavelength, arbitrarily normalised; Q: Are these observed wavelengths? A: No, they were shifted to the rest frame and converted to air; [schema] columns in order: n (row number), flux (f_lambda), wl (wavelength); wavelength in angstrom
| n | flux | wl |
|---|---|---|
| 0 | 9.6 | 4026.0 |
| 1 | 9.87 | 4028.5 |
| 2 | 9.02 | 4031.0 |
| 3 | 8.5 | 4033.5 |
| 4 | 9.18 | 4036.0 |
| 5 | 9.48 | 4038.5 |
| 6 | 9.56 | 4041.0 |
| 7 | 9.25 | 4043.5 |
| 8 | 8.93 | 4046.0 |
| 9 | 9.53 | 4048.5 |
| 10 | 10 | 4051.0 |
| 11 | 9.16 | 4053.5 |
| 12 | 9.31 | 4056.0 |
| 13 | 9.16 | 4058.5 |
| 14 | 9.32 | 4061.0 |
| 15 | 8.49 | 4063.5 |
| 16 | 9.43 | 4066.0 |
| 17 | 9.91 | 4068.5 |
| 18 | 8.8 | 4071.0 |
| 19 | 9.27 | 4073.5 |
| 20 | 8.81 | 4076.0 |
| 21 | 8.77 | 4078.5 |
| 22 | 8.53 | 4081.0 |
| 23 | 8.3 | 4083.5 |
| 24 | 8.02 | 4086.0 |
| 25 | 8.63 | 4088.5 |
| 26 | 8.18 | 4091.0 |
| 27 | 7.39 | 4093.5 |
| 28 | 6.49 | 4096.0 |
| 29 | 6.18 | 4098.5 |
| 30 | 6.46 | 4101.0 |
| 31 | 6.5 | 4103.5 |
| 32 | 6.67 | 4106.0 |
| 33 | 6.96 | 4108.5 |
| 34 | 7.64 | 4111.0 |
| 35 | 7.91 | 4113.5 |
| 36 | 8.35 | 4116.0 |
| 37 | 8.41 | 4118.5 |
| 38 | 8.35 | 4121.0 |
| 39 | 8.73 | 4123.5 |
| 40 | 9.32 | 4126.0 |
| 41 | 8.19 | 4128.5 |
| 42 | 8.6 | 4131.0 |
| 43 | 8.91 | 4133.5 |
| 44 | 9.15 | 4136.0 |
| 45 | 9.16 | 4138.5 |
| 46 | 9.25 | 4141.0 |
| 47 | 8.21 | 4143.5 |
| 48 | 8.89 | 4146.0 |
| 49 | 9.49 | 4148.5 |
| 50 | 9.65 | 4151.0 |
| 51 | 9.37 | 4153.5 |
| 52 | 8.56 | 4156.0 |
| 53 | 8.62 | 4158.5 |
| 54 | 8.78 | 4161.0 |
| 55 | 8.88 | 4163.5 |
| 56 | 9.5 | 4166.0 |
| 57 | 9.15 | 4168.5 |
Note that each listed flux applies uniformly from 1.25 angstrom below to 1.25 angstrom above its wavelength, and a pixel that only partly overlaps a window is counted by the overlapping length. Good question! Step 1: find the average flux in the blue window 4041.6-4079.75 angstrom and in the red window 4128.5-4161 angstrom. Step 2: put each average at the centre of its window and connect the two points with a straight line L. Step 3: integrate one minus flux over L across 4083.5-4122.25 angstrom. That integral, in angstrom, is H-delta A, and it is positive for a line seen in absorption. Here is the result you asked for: 6.74 angstrom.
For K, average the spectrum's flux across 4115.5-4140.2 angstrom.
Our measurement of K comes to 8.74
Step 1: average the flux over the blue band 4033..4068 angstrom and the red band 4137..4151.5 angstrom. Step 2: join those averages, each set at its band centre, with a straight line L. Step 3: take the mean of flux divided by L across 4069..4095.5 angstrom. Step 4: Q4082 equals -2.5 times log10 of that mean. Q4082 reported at 0.09 mag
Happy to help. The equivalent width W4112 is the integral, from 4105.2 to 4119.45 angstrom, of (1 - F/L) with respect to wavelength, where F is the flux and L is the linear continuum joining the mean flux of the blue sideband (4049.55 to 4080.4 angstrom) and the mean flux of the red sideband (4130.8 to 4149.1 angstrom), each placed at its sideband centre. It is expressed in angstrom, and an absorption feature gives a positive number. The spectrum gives 2.16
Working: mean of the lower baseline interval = 9.19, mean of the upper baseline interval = 8.96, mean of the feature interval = 7.67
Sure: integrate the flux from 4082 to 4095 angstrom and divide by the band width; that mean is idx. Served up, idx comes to 8.08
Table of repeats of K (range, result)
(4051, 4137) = 8.33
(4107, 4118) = 7.74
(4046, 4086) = 9.08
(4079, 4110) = 7.4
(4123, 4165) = 8.93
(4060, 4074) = 9.2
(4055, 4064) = 9.11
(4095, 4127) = 7.53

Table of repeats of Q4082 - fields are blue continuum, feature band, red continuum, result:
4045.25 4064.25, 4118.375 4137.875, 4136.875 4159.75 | 0.04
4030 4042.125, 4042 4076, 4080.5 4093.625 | -0.06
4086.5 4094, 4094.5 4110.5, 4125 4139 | 0.25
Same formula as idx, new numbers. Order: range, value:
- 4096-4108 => 6.49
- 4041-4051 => 9.37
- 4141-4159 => 9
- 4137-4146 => 8.88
